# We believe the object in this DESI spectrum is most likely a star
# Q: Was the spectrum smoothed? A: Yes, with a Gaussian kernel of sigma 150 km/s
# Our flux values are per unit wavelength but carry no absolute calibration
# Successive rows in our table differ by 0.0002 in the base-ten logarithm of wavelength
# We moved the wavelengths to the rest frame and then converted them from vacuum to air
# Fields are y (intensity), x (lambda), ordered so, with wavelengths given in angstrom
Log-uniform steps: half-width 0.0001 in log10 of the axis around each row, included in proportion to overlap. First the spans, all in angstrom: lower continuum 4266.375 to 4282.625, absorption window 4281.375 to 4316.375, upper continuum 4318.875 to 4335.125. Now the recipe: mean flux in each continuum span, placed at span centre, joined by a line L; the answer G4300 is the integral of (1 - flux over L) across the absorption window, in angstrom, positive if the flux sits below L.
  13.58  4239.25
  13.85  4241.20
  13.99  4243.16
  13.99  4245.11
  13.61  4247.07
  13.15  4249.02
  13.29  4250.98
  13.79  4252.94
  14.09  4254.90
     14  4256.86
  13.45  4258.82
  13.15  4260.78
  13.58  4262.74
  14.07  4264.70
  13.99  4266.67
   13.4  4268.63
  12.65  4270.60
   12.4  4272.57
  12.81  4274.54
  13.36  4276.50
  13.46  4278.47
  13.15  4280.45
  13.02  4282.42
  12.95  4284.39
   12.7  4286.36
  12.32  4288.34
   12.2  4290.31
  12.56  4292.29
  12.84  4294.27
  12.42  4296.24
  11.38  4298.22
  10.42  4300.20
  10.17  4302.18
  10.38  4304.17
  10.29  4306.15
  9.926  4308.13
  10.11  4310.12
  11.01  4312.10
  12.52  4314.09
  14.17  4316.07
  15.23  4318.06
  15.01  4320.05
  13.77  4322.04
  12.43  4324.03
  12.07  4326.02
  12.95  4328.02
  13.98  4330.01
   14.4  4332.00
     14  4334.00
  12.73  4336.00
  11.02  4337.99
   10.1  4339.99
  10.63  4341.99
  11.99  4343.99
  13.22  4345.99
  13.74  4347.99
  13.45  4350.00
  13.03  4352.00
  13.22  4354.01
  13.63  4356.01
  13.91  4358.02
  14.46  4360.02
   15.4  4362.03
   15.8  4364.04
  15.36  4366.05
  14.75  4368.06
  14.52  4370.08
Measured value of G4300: 4.3 angstrom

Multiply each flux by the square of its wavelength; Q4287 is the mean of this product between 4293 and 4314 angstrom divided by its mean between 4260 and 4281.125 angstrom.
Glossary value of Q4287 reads 0.84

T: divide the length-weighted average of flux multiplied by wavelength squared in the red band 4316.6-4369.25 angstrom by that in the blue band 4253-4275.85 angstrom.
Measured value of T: 1.0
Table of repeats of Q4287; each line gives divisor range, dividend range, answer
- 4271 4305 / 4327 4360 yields 1.08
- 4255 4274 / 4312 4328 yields 1.02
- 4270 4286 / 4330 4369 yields 1.07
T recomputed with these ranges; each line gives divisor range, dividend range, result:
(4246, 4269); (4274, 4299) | 0.94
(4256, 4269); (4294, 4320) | 0.87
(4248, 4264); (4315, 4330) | 1.04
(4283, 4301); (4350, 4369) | 1.21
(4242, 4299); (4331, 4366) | 1.05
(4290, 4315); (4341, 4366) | 1.24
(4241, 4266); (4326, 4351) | 0.96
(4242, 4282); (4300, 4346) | 0.93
